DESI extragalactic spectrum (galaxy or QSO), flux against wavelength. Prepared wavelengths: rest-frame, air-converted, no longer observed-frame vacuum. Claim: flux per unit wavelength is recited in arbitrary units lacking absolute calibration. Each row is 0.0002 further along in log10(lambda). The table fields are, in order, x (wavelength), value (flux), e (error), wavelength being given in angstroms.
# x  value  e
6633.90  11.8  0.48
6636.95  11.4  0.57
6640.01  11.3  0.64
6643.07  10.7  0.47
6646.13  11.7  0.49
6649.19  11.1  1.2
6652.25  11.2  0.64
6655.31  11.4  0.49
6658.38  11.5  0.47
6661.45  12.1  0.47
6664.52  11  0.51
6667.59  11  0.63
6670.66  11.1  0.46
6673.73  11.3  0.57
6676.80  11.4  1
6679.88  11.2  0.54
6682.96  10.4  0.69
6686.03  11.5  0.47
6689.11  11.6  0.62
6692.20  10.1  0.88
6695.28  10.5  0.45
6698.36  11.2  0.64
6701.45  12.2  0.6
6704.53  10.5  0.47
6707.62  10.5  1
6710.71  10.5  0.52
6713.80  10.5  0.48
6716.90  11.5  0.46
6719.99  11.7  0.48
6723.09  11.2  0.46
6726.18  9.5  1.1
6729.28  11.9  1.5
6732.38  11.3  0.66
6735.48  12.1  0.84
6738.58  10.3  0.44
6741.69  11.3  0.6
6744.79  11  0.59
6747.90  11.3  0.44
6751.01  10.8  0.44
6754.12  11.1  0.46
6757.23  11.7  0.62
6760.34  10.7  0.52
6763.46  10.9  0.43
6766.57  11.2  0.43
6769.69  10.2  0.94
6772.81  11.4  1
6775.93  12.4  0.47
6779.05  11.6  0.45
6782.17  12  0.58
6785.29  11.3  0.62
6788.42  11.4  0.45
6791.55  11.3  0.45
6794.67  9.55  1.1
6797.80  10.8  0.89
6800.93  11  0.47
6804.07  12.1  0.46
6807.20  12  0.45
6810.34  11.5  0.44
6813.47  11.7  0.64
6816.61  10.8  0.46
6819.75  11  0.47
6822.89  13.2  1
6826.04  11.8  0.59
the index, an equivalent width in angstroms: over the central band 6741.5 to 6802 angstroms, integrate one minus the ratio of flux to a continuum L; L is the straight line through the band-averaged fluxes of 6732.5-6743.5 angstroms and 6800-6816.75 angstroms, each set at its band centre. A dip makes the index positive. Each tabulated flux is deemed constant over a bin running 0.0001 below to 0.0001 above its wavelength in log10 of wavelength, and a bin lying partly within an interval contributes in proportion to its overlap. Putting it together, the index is 1.4 angstroms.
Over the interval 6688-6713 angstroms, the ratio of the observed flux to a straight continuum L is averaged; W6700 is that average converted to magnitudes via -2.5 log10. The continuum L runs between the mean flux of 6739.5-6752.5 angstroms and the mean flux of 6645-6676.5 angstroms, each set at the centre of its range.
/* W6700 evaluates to 0.03 mag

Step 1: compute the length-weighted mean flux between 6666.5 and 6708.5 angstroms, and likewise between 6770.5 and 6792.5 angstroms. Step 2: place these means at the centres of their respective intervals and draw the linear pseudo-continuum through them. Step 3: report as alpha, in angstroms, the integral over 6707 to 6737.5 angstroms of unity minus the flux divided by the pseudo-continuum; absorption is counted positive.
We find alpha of 0.5 angstroms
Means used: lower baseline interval 11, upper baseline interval 11.6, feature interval 11.1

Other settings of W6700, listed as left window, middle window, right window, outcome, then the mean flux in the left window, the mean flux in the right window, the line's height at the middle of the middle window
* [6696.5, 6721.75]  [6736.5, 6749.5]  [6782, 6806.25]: 0.01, 11.1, 11.2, 11.1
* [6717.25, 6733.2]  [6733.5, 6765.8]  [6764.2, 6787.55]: 0.01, 11.1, 11.4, 11.3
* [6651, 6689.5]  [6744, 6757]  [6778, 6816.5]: 0.02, 11.3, 11.3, 11.3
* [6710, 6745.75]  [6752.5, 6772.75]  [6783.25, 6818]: 0.02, 11.1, 11.2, 11.2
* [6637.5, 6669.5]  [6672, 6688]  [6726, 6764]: 0.01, 11.3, 11.1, 11.2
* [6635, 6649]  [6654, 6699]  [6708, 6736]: 0.00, 11.3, 11.1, 11.2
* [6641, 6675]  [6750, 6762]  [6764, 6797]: 0.01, 11.3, 11.2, 11.2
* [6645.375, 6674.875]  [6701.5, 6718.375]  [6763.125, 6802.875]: 0.04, 11.3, 11.2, 11.3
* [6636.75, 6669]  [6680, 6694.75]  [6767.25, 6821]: 0.04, 11.3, 11.3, 11.3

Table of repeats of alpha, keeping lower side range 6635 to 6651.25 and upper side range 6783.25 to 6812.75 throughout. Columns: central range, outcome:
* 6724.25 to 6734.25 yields 0.3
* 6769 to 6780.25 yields -0.2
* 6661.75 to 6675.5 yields 0.1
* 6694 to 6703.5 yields 0.0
